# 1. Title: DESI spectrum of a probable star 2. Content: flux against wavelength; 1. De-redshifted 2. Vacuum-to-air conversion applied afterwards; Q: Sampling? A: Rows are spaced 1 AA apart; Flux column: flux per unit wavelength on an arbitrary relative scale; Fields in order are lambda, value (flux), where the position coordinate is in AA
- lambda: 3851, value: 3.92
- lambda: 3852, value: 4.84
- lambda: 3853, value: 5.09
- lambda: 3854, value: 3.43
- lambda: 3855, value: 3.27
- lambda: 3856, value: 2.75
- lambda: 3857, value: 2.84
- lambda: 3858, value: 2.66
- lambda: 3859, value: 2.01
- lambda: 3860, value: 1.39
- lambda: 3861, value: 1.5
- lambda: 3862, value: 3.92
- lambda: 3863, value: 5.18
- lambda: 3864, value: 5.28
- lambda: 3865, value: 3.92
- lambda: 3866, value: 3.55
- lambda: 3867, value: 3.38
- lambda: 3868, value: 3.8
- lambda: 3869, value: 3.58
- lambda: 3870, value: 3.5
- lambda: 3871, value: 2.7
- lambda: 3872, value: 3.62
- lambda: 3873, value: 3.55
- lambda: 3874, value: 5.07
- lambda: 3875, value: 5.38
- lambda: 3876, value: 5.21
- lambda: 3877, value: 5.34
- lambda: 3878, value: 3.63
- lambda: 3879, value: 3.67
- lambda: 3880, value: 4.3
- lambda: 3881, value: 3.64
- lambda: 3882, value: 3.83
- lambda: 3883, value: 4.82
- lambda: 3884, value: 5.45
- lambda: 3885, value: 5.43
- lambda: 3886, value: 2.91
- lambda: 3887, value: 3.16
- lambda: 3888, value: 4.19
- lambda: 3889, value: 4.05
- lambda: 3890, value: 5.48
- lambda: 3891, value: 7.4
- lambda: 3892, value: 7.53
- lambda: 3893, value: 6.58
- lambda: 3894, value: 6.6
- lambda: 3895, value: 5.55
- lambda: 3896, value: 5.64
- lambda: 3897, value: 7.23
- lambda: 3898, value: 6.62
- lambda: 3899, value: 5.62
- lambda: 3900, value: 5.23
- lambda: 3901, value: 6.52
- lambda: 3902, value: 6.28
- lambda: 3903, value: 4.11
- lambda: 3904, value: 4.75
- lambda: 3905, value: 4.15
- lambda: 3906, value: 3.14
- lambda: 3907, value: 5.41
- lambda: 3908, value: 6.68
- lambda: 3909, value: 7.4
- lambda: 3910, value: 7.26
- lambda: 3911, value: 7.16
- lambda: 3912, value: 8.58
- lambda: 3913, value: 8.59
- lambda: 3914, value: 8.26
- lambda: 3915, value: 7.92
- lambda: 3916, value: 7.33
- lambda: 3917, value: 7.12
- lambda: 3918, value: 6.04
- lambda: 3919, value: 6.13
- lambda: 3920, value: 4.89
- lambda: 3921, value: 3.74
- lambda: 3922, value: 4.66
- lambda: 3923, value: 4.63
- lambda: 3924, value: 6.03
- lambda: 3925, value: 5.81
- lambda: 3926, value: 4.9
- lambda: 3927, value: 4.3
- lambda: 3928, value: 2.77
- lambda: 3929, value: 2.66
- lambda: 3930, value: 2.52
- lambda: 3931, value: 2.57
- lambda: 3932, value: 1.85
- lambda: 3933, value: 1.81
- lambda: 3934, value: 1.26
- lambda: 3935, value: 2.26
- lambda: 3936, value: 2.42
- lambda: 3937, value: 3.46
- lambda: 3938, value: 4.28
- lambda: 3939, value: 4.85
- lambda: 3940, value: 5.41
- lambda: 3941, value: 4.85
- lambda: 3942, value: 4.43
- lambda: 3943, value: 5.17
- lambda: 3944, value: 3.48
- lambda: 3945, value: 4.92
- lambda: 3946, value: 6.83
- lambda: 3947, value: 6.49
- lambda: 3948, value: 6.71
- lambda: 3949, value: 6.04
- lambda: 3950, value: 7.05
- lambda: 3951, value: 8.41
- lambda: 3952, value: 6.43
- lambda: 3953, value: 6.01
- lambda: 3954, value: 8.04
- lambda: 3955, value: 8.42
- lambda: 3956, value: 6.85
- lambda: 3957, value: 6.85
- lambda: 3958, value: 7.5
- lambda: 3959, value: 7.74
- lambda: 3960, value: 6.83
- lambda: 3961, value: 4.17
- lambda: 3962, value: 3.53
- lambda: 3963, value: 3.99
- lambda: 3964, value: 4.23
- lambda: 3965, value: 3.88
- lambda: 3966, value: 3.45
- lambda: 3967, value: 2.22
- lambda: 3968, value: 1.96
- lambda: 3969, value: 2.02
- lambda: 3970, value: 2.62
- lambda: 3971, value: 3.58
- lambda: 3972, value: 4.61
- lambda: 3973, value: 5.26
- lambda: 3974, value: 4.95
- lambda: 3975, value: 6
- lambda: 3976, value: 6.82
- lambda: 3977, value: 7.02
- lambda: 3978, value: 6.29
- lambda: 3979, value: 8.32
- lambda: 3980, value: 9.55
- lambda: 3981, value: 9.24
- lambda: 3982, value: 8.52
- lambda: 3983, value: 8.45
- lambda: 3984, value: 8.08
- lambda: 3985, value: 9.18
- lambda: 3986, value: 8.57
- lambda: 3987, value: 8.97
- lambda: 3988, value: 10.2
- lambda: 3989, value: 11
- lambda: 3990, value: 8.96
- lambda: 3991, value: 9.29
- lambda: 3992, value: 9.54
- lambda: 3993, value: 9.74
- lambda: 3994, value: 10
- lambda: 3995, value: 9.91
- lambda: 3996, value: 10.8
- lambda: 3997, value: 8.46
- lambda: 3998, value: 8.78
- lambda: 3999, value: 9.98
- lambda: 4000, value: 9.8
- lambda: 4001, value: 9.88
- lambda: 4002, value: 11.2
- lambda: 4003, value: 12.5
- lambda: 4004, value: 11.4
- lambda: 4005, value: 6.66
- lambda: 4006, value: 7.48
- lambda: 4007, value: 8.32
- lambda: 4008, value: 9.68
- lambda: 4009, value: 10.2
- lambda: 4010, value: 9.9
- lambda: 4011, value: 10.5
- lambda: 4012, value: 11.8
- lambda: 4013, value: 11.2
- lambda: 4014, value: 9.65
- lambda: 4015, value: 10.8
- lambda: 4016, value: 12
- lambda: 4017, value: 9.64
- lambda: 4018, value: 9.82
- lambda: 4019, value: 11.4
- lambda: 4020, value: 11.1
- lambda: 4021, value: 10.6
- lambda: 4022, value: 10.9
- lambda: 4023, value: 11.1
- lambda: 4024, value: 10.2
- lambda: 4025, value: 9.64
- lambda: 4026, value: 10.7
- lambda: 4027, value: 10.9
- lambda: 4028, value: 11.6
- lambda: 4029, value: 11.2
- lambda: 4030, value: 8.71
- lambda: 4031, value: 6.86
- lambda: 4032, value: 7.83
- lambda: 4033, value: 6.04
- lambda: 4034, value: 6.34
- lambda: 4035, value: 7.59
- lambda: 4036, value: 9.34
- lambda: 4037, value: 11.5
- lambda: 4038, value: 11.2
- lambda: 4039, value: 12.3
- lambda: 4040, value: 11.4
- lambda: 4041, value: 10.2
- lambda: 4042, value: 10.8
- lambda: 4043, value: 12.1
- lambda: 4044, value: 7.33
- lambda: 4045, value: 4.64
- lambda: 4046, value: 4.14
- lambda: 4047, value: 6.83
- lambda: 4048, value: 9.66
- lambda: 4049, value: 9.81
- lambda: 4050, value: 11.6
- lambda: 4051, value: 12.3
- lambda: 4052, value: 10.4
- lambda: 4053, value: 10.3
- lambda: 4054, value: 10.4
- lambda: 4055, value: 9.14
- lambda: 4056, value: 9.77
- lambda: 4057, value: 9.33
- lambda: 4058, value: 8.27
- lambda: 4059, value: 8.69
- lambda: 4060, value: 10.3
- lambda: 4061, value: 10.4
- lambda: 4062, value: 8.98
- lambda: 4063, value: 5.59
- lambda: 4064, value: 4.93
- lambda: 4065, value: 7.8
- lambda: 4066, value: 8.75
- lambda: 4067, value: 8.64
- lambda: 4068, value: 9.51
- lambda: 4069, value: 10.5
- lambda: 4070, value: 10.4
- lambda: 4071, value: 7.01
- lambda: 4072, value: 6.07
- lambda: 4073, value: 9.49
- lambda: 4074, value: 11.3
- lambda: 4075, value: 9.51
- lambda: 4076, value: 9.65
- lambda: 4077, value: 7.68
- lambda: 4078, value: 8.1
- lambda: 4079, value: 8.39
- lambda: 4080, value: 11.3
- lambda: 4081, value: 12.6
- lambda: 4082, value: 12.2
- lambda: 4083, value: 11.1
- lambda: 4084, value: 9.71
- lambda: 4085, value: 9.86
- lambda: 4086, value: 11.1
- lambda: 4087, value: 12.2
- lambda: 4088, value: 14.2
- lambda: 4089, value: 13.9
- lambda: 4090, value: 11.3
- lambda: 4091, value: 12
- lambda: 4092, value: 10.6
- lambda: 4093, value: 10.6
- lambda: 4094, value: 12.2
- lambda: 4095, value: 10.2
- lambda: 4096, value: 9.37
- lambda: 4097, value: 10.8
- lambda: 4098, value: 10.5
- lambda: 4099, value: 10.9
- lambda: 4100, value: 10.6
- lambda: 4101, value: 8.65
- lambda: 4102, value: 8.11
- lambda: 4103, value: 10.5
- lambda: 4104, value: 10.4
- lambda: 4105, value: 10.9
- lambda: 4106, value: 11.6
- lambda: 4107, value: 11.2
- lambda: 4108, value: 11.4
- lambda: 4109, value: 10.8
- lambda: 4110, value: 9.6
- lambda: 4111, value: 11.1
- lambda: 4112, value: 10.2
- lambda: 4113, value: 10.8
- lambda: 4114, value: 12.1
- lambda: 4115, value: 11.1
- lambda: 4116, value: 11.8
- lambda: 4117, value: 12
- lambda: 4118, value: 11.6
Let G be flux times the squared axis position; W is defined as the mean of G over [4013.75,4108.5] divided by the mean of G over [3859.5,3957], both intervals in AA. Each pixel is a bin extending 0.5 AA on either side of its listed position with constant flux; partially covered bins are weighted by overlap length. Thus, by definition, 2.11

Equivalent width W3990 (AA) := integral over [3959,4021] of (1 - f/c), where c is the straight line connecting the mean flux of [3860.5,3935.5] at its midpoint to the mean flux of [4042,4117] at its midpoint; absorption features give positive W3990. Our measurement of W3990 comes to -4.5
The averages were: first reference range 4.89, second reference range 9.95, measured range 8.11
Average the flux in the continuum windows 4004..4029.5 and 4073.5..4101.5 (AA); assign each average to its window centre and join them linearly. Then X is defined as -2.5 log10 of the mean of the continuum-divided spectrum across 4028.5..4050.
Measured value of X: 0.172 mag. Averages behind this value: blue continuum 10.3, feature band 8.91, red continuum 10.7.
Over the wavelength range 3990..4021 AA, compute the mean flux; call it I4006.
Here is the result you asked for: 10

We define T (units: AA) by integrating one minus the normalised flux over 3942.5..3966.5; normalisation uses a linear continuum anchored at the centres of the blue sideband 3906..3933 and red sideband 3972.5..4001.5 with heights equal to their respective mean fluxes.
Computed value 3.84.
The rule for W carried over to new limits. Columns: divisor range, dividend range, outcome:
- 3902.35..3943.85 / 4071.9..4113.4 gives 2.35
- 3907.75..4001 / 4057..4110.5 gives 1.71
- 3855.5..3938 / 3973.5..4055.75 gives 2.15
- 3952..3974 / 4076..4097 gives 2.33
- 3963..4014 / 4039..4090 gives 1.25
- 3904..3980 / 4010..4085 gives 1.92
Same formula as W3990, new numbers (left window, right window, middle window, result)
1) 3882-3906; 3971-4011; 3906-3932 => 2.3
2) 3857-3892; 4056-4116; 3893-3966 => 1.3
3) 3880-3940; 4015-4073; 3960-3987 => 5.6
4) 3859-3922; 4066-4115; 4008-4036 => -4.3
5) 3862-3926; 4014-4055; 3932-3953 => 6.4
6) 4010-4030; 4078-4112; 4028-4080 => 8.3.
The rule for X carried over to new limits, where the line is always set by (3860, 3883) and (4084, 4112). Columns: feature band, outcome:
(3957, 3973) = 0.50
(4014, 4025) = -0.25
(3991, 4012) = -0.23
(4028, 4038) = 0.03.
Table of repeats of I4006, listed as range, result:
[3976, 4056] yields 9.6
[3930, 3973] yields 4.73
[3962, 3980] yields 4.65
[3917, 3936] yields 3.87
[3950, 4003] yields 7.28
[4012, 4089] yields 9.71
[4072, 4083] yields 9.89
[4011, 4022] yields 10.8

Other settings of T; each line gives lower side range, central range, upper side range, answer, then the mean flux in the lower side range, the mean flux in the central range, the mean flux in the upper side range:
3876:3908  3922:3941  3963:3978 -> 4.39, 5.13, 3.61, 4.25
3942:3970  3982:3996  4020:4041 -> -3.77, 5.46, 9.4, 9.84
